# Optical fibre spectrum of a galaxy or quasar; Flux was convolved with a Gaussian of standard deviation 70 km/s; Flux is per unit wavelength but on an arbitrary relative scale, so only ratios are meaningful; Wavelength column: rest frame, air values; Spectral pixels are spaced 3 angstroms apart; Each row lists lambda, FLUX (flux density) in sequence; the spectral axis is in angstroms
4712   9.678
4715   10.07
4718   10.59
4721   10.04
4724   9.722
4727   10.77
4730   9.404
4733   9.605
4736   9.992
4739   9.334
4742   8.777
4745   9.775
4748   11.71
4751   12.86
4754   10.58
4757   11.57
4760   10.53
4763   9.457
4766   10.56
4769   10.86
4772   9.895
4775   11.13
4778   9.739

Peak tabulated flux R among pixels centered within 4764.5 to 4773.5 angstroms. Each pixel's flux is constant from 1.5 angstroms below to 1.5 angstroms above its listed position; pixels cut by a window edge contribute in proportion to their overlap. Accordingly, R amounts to 10.86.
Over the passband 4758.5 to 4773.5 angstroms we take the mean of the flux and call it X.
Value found 10.3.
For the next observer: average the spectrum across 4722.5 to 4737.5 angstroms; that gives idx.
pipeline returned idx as 9.9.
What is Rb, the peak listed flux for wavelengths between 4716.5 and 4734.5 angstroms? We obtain 10.77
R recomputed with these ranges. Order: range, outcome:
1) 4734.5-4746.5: 9.992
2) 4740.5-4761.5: 12.86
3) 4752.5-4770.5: 11.57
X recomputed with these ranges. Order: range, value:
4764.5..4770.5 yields 10.7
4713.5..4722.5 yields 10.2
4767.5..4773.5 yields 10.4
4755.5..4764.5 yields 10.5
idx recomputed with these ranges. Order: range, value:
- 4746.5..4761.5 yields 11.5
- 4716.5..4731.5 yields 10.1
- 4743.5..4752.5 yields 11.4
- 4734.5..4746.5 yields 9.47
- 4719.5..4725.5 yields 9.88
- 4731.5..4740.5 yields 9.64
